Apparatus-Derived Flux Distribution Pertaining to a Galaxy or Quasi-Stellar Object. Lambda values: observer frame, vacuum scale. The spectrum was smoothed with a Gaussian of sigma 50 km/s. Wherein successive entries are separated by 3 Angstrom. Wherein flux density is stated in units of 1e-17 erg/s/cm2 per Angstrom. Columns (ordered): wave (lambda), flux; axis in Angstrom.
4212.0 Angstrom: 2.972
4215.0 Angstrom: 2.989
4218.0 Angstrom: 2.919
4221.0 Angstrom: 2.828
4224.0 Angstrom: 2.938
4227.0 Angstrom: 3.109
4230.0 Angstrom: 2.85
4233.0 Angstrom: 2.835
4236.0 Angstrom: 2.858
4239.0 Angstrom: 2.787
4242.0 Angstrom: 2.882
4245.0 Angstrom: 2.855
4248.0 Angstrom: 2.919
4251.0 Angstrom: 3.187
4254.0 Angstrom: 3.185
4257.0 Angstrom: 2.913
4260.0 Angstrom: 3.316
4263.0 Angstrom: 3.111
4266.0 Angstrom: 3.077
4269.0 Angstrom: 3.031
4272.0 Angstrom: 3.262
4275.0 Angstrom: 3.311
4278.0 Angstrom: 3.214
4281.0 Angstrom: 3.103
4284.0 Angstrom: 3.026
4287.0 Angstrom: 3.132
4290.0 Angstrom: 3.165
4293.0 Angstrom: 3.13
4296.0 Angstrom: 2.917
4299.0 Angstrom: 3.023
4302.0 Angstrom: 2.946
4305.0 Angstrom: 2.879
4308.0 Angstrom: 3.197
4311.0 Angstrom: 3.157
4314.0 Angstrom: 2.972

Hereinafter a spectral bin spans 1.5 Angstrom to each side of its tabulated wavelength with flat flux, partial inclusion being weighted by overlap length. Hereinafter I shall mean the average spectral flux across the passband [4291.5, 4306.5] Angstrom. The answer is 2.98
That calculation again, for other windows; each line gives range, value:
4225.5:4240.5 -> 2.89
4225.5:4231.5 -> 2.98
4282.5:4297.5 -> 3.07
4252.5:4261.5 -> 3.14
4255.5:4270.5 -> 3.09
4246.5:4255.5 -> 3.1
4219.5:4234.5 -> 2.91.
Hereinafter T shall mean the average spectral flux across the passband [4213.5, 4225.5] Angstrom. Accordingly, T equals 2.92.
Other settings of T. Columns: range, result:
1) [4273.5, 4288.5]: 3.16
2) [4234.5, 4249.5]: 2.86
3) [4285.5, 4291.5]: 3.15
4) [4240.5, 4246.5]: 2.87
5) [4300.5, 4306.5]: 2.91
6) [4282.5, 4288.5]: 3.08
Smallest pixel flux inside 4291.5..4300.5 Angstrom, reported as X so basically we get 2.917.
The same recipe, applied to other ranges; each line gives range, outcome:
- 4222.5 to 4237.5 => 2.835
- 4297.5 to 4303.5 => 2.946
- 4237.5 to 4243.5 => 2.787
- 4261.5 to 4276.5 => 3.031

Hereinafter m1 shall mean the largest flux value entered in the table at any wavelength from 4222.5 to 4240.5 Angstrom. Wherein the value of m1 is 3.109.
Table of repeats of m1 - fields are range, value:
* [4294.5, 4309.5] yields 3.197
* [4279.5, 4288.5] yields 3.132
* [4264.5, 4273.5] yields 3.262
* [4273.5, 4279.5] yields 3.311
